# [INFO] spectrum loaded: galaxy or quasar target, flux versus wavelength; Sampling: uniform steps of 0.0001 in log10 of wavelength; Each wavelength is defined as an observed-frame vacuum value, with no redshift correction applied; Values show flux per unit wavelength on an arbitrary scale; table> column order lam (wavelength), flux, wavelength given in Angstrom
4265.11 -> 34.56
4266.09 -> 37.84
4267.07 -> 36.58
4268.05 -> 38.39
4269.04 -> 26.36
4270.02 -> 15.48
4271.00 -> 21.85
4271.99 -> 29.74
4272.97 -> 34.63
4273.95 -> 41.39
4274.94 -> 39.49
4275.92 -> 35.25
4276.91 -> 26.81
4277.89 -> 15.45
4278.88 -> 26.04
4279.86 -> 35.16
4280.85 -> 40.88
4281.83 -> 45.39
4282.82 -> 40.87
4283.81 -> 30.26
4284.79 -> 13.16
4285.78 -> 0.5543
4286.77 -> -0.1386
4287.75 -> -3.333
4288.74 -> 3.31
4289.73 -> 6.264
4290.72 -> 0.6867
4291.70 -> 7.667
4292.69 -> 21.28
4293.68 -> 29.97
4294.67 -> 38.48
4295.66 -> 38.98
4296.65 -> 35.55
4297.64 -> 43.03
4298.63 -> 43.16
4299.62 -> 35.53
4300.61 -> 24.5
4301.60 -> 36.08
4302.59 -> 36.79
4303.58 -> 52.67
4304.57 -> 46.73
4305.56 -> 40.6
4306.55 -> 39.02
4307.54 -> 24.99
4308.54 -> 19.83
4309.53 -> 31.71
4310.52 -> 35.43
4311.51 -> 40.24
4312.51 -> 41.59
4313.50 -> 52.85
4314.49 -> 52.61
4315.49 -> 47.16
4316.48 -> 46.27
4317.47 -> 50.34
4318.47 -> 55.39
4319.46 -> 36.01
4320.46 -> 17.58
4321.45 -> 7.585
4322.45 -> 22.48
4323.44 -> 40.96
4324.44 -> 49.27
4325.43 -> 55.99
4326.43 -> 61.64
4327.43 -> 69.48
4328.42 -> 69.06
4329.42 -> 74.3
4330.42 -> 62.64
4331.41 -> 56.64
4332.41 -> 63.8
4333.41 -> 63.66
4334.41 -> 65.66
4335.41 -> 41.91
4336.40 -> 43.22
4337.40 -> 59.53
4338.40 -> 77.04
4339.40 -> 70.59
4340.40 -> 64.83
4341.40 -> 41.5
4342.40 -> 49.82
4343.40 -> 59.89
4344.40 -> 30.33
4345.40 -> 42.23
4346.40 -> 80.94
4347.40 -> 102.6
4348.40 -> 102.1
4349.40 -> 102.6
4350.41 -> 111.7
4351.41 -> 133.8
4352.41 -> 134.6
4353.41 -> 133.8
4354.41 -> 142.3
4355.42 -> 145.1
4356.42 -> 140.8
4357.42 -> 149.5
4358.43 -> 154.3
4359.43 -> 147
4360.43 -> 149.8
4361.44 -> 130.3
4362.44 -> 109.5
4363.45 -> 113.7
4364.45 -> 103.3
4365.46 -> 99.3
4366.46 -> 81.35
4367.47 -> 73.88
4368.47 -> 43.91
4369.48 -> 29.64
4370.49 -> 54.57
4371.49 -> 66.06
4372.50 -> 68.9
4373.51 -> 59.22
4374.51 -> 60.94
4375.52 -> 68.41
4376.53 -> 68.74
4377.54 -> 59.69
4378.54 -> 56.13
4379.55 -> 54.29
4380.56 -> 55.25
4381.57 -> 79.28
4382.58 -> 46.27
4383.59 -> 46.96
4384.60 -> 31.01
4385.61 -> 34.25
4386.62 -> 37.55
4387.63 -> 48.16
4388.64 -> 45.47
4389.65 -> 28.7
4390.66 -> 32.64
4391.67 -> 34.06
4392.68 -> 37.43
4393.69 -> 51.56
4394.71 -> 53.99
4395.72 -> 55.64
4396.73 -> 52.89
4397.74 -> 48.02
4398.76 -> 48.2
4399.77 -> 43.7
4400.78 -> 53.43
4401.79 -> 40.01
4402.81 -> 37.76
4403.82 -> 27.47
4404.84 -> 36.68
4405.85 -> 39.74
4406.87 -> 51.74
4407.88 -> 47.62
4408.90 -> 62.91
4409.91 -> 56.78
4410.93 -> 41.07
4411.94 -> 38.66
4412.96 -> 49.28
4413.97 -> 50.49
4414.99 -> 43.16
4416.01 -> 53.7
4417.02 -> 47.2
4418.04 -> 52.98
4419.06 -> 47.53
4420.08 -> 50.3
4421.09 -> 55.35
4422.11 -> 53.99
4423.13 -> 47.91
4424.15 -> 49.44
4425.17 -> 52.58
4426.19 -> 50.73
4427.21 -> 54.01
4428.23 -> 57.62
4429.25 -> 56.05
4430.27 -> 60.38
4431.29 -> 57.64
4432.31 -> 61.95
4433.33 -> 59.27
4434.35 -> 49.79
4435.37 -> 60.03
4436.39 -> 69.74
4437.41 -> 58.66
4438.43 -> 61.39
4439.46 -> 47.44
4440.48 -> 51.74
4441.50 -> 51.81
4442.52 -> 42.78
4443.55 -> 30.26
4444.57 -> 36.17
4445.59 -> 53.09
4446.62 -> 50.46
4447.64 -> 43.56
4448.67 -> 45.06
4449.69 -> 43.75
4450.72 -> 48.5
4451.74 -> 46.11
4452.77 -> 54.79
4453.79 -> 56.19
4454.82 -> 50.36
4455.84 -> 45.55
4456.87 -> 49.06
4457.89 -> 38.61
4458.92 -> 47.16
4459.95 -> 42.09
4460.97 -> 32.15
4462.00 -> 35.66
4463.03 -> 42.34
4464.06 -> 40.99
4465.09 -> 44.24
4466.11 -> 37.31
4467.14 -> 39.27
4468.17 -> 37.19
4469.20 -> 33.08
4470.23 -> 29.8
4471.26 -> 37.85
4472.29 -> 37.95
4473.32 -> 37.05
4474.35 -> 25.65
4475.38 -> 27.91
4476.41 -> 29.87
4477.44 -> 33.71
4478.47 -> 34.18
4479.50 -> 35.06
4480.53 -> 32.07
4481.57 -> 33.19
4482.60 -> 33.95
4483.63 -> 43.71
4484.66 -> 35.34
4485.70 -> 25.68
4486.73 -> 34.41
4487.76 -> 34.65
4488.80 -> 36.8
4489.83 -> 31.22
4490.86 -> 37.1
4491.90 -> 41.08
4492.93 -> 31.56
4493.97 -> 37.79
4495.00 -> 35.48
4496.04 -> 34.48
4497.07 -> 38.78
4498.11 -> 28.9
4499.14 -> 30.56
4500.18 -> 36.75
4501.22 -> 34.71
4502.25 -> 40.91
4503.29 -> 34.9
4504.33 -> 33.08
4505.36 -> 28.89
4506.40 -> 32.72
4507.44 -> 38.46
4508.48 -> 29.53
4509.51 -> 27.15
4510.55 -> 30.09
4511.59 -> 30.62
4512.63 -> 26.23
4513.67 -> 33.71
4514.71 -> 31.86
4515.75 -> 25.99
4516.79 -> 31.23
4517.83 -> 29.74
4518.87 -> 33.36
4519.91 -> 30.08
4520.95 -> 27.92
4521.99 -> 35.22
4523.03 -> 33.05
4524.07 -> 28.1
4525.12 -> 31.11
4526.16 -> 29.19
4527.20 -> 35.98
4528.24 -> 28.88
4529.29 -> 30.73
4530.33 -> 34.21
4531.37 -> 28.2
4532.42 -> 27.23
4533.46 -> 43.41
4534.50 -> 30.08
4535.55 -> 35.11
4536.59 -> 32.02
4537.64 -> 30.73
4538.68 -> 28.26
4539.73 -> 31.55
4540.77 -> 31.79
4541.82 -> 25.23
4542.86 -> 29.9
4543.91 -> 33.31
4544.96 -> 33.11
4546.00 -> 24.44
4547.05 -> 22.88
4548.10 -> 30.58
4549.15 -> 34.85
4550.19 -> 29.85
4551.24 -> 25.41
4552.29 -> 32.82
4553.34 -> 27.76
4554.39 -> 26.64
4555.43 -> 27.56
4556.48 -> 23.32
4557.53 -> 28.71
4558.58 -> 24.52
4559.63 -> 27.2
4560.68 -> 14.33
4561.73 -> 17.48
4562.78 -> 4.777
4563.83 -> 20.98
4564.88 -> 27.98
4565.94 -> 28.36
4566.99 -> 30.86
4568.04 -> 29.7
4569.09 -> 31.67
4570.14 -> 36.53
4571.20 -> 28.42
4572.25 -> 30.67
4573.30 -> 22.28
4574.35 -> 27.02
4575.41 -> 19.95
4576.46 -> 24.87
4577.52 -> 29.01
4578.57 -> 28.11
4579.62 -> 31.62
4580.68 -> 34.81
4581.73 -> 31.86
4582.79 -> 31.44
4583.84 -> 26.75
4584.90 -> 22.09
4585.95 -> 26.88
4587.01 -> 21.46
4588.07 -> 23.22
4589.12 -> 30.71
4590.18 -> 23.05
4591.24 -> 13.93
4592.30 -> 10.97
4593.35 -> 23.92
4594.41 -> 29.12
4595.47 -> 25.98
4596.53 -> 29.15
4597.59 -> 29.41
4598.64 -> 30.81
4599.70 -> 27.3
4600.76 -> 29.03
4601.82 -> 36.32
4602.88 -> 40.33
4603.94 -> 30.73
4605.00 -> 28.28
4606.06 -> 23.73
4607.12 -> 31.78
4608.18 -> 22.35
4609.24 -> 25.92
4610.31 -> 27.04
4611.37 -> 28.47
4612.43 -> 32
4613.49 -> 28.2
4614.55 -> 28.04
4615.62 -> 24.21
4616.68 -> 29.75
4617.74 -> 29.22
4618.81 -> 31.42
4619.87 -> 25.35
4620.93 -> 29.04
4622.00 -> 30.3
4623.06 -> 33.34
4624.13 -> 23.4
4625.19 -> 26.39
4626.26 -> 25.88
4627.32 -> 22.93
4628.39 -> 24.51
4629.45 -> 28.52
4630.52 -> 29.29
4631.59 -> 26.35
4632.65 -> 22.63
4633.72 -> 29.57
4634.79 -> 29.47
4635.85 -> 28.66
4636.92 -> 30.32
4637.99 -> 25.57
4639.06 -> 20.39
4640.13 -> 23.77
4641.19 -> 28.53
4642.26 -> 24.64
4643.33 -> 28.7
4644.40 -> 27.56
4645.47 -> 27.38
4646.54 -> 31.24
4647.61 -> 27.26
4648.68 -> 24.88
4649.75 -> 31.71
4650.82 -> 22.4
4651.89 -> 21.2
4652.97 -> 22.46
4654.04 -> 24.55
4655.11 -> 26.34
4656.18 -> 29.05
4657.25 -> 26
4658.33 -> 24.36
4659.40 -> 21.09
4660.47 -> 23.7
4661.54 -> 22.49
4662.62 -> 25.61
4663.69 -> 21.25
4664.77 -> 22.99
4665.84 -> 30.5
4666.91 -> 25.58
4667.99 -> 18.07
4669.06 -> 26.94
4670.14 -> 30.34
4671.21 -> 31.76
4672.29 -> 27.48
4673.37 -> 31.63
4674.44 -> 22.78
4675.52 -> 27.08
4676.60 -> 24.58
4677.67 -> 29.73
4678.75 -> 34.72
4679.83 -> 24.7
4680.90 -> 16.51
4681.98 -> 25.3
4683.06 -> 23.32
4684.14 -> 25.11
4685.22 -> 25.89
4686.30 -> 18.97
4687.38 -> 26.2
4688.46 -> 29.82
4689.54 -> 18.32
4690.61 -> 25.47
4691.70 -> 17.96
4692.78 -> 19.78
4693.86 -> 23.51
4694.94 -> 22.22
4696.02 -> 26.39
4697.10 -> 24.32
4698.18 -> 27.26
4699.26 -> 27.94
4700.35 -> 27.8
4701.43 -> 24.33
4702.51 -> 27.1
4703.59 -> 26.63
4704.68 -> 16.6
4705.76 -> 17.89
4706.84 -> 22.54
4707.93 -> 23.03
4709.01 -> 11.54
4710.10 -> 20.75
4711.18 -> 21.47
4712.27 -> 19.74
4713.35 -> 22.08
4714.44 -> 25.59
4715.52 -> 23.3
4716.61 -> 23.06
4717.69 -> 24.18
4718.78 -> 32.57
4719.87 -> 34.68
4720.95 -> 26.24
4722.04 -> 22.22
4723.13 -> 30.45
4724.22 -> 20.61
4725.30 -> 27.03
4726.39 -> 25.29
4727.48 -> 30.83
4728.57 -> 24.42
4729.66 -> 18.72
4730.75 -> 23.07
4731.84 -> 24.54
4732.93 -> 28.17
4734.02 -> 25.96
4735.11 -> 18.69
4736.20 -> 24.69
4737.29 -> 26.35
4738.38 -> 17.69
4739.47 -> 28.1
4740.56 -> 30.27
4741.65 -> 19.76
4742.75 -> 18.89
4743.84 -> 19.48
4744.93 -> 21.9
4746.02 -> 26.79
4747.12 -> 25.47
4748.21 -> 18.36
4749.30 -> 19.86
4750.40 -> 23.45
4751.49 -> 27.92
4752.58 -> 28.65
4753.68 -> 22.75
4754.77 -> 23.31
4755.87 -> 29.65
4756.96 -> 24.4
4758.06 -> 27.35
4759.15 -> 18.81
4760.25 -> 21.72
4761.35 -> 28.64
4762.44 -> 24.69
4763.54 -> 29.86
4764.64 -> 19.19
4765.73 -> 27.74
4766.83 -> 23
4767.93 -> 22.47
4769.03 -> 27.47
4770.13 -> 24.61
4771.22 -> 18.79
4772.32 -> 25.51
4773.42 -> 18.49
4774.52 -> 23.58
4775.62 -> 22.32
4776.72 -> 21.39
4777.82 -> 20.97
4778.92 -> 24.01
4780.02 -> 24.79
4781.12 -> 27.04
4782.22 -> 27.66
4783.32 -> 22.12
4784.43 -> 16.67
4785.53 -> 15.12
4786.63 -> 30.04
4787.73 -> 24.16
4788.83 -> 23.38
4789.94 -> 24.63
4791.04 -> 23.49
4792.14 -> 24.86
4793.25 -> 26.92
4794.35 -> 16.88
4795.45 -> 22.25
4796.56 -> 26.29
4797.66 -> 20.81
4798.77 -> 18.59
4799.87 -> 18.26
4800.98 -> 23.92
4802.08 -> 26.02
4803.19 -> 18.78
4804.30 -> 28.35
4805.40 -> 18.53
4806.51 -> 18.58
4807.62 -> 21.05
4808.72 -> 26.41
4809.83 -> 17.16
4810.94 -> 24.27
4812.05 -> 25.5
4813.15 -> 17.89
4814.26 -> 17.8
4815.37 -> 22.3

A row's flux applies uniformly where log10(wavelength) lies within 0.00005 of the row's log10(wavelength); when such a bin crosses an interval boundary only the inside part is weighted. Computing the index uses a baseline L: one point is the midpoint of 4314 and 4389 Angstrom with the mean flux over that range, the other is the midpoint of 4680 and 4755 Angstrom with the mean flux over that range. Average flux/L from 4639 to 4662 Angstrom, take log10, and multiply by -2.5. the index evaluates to 0.27 mag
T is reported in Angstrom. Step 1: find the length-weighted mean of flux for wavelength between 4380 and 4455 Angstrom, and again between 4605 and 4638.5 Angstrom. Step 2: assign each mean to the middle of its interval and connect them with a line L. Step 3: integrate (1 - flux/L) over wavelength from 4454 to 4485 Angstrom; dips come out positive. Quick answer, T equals 4.2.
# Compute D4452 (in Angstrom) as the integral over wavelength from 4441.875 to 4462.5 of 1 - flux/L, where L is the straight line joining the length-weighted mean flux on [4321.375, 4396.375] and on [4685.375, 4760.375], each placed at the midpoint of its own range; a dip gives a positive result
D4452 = 5.2 Angstrom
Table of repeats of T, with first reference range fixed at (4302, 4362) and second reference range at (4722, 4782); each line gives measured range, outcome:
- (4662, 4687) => 5.22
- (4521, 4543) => 7.60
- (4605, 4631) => 7.43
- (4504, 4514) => 3.87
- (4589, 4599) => 4.08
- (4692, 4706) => 2.72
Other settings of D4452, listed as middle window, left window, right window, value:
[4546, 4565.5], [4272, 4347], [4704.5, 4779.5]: 3.69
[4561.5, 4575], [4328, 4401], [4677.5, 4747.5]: 5.56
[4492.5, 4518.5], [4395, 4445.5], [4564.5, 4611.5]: 4.14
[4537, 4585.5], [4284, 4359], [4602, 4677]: 9.12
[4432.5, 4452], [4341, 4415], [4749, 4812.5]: 3.78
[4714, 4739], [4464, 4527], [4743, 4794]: 0.07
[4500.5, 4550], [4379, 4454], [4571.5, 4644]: 7.06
